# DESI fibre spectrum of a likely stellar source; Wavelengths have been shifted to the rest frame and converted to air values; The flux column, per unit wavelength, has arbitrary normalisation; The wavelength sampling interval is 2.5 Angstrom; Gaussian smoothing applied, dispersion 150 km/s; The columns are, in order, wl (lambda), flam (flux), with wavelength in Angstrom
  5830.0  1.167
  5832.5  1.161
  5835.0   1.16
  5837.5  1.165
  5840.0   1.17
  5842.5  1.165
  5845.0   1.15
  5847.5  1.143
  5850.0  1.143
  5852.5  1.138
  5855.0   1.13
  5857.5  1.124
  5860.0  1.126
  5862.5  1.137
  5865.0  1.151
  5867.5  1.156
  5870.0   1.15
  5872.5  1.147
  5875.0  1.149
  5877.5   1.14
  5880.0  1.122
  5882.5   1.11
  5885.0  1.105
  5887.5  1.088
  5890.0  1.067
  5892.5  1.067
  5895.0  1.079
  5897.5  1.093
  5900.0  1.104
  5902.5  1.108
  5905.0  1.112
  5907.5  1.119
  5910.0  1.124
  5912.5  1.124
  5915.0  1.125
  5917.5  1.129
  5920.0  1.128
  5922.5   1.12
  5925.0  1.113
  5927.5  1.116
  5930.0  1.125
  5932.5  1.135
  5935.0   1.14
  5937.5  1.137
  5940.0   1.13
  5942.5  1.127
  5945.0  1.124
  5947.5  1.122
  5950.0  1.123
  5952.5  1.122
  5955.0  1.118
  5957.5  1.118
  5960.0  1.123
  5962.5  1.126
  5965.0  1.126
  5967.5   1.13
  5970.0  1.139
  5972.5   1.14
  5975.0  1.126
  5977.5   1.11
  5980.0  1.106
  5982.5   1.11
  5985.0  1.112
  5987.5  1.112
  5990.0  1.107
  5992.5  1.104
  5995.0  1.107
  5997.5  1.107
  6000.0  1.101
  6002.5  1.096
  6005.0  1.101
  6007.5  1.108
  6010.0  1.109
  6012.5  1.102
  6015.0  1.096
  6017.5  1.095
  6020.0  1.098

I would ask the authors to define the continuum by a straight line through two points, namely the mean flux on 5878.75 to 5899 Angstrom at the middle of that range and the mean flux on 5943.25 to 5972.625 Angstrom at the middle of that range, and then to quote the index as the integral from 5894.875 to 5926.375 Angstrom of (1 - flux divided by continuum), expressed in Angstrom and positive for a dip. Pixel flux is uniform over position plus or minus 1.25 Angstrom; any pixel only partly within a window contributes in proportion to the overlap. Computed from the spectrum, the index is -0.4 Angstrom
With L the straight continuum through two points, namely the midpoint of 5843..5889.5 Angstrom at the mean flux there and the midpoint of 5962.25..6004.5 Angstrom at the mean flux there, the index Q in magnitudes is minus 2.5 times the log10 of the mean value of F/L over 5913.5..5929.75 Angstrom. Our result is 0.00 mag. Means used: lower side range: 1.13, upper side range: 1.11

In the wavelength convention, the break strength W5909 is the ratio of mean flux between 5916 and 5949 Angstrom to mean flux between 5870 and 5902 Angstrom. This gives 1.02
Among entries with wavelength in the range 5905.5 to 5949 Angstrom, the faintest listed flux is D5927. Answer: 1.113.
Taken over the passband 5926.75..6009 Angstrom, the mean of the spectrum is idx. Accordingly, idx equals 1.12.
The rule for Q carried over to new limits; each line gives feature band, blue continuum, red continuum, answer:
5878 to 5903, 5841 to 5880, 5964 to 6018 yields 0.039 mag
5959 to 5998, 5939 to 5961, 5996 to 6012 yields -0.005 mag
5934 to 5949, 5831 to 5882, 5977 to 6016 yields -0.008 mag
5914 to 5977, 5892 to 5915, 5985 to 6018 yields -0.021 mag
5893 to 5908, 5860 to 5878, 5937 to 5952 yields 0.037 mag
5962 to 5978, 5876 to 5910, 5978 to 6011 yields -0.023 mag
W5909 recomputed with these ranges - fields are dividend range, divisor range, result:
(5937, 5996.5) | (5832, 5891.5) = 0.99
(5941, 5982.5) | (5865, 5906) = 1.01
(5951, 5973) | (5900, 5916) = 1.01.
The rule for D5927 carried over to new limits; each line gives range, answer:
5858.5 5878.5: 1.126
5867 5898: 1.067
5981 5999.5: 1.104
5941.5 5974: 1.118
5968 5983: 1.106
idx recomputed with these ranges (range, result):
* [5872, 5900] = 1.1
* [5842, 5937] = 1.12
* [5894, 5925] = 1.11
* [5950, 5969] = 1.12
